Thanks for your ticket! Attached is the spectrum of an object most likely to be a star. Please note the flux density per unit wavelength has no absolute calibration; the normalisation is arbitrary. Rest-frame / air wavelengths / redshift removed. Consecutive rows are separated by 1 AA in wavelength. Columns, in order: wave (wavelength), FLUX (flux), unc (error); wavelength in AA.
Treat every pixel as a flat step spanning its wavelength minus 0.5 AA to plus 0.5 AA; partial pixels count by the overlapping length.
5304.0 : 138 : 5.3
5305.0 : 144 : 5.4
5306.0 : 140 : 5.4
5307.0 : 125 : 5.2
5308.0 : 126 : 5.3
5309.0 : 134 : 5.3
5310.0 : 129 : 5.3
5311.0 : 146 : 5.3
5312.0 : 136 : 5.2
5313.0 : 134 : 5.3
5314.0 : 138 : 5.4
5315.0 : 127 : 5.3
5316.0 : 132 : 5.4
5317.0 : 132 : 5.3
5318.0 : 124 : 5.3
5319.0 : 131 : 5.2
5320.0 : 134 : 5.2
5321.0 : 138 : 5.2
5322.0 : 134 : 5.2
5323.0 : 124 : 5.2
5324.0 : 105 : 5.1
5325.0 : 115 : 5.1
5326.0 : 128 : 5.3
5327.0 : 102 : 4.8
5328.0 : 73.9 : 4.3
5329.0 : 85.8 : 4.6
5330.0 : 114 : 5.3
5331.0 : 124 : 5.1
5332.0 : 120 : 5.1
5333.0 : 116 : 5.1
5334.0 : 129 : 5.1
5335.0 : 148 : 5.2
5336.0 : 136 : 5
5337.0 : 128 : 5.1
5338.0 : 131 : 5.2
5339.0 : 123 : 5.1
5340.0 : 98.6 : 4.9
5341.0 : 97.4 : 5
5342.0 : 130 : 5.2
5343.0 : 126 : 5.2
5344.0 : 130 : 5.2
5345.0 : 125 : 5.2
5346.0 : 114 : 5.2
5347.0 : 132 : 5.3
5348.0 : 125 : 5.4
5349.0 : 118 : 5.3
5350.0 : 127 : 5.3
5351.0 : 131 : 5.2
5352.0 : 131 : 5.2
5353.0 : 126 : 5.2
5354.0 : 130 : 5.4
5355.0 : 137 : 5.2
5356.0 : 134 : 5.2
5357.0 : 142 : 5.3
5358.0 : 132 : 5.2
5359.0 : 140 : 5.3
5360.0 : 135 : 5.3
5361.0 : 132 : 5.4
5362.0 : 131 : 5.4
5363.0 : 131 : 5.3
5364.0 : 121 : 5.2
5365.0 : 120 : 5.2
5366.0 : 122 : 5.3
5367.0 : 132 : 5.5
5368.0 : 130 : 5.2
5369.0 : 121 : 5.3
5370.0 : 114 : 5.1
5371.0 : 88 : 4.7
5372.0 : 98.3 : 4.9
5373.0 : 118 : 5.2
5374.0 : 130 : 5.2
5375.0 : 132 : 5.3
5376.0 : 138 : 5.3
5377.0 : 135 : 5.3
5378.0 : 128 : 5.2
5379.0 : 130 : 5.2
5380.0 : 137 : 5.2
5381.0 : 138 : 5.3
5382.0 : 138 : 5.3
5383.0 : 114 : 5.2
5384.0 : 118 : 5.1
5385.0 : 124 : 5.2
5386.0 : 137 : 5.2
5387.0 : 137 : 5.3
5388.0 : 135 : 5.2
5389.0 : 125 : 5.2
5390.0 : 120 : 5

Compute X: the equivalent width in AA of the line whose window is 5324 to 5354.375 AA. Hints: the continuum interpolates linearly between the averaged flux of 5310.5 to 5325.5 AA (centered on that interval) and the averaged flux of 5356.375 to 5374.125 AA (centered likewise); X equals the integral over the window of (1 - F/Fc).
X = 1.7 AA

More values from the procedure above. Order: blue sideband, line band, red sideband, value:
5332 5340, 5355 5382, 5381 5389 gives 0.2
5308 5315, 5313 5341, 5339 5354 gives 1.7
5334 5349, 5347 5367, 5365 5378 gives -1.1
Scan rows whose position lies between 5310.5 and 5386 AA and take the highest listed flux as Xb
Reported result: 148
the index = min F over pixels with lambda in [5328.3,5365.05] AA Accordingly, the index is 85.8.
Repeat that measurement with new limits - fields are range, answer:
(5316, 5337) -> 73.9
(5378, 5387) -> 114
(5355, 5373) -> 88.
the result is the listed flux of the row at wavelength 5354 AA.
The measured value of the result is 130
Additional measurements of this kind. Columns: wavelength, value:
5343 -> 126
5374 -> 130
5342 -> 130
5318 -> 124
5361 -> 132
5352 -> 131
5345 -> 125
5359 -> 140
